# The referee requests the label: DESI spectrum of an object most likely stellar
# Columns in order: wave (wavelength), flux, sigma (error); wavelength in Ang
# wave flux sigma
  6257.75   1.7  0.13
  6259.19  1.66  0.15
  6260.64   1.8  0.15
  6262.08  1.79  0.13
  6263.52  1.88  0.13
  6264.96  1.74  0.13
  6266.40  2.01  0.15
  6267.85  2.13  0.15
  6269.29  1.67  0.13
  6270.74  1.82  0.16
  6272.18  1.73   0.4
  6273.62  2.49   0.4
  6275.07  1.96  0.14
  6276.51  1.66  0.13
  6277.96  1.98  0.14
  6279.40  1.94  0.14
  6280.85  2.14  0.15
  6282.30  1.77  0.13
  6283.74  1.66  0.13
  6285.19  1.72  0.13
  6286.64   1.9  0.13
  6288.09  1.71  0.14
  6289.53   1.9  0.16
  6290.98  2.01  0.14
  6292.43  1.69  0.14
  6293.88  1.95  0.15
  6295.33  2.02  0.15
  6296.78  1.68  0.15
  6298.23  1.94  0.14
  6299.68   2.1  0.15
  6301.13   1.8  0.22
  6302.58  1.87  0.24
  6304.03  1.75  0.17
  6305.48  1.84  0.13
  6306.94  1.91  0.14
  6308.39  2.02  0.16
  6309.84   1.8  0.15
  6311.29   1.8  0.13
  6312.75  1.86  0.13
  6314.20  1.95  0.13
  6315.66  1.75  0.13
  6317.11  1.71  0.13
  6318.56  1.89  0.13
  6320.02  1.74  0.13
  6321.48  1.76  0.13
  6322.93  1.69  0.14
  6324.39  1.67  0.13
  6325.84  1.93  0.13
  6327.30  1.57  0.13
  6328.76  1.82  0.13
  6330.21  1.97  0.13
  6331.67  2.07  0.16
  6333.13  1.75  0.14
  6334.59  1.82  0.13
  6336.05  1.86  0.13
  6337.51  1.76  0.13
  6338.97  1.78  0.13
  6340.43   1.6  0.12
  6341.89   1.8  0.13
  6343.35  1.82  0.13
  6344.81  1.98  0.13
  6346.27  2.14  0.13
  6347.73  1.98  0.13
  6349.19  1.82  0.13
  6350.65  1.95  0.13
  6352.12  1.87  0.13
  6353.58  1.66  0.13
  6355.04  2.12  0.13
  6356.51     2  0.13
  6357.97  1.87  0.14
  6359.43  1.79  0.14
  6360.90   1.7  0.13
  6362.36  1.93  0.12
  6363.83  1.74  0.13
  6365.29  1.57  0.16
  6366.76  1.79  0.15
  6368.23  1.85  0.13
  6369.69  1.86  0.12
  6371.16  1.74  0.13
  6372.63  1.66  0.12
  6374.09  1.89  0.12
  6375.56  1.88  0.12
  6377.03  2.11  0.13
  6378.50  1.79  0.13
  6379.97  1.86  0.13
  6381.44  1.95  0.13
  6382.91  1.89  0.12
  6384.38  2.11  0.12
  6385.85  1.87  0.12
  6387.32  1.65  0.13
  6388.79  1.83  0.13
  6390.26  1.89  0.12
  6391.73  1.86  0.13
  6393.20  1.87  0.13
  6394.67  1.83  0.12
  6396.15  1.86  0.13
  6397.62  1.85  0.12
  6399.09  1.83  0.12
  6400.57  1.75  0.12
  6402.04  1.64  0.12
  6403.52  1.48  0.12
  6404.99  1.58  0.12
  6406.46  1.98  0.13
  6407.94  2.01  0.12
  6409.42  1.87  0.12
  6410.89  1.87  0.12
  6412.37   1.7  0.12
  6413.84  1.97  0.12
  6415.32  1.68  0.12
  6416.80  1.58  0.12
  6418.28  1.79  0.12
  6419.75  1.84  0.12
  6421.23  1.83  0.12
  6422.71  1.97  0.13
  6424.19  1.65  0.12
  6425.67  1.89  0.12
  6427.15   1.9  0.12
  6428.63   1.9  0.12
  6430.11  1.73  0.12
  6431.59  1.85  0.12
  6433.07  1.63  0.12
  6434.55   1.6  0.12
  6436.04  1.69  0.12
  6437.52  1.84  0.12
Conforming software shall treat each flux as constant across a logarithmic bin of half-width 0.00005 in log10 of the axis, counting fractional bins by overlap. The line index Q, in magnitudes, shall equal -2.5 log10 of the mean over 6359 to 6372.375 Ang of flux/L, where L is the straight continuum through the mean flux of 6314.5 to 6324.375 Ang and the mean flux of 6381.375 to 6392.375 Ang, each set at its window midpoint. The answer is 0.04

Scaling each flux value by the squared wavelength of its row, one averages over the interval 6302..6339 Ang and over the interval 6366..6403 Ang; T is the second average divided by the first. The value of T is 1.03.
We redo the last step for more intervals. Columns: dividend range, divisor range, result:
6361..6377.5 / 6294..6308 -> 0.98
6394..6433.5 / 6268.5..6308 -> 1.00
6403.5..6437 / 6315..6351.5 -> 1.01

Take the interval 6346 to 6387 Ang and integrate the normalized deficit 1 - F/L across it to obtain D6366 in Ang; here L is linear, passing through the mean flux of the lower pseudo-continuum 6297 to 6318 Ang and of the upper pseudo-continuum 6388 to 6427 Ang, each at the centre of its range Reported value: -0.9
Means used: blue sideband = 1.86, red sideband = 1.81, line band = 1.87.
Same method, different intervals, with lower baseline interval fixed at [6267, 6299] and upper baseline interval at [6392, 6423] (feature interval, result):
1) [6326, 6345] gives 0.4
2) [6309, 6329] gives 0.8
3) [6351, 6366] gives 0.0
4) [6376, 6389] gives -0.6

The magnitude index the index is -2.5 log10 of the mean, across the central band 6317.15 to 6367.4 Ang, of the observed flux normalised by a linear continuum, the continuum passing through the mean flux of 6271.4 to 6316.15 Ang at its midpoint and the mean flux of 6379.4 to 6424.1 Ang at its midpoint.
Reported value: 0.015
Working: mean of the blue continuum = 1.88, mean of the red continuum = 1.82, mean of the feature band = 1.83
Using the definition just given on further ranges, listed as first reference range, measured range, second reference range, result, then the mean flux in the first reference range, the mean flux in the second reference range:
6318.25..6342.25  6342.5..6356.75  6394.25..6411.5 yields -0.081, 1.79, 1.79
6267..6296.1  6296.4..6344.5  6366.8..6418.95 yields 0.027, 1.89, 1.82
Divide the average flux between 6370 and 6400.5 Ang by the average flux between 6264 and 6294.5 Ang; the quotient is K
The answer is 1.0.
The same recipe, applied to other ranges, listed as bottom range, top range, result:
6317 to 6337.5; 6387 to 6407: 0.99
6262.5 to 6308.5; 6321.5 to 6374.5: 0.97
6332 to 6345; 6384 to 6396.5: 1.03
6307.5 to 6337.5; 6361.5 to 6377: 0.99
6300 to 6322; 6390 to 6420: 0.98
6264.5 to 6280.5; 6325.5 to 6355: 0.96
